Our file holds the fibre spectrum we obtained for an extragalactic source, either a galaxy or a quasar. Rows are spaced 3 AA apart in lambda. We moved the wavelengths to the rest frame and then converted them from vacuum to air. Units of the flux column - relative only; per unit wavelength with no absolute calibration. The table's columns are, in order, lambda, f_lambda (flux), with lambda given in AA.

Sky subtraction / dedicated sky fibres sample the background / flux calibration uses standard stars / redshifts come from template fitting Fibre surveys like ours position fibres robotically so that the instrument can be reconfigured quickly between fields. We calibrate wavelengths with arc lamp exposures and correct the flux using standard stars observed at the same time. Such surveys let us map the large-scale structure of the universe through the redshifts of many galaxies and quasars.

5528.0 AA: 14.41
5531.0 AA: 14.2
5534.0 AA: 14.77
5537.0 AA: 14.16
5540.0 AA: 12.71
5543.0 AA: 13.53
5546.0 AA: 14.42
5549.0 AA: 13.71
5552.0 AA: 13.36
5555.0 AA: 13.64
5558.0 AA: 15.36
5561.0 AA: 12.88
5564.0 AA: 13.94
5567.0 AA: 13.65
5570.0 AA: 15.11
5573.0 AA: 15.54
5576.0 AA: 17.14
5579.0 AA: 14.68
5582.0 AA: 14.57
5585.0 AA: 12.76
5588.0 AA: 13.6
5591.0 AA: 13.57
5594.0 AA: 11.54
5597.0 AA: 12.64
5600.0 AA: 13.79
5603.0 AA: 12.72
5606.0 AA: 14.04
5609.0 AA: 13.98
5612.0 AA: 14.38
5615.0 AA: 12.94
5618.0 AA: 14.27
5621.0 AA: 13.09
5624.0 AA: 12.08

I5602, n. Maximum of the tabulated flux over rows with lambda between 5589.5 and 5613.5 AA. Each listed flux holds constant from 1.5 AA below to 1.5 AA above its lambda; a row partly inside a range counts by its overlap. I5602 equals 14.38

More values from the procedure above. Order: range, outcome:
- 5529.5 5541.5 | 14.77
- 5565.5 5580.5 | 17.14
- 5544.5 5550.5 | 14.42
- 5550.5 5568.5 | 15.36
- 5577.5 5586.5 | 14.68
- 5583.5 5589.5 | 13.6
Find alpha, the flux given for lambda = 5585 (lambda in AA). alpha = 12.76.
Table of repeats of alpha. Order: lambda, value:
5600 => 13.79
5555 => 13.64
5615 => 12.94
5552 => 13.36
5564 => 13.94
